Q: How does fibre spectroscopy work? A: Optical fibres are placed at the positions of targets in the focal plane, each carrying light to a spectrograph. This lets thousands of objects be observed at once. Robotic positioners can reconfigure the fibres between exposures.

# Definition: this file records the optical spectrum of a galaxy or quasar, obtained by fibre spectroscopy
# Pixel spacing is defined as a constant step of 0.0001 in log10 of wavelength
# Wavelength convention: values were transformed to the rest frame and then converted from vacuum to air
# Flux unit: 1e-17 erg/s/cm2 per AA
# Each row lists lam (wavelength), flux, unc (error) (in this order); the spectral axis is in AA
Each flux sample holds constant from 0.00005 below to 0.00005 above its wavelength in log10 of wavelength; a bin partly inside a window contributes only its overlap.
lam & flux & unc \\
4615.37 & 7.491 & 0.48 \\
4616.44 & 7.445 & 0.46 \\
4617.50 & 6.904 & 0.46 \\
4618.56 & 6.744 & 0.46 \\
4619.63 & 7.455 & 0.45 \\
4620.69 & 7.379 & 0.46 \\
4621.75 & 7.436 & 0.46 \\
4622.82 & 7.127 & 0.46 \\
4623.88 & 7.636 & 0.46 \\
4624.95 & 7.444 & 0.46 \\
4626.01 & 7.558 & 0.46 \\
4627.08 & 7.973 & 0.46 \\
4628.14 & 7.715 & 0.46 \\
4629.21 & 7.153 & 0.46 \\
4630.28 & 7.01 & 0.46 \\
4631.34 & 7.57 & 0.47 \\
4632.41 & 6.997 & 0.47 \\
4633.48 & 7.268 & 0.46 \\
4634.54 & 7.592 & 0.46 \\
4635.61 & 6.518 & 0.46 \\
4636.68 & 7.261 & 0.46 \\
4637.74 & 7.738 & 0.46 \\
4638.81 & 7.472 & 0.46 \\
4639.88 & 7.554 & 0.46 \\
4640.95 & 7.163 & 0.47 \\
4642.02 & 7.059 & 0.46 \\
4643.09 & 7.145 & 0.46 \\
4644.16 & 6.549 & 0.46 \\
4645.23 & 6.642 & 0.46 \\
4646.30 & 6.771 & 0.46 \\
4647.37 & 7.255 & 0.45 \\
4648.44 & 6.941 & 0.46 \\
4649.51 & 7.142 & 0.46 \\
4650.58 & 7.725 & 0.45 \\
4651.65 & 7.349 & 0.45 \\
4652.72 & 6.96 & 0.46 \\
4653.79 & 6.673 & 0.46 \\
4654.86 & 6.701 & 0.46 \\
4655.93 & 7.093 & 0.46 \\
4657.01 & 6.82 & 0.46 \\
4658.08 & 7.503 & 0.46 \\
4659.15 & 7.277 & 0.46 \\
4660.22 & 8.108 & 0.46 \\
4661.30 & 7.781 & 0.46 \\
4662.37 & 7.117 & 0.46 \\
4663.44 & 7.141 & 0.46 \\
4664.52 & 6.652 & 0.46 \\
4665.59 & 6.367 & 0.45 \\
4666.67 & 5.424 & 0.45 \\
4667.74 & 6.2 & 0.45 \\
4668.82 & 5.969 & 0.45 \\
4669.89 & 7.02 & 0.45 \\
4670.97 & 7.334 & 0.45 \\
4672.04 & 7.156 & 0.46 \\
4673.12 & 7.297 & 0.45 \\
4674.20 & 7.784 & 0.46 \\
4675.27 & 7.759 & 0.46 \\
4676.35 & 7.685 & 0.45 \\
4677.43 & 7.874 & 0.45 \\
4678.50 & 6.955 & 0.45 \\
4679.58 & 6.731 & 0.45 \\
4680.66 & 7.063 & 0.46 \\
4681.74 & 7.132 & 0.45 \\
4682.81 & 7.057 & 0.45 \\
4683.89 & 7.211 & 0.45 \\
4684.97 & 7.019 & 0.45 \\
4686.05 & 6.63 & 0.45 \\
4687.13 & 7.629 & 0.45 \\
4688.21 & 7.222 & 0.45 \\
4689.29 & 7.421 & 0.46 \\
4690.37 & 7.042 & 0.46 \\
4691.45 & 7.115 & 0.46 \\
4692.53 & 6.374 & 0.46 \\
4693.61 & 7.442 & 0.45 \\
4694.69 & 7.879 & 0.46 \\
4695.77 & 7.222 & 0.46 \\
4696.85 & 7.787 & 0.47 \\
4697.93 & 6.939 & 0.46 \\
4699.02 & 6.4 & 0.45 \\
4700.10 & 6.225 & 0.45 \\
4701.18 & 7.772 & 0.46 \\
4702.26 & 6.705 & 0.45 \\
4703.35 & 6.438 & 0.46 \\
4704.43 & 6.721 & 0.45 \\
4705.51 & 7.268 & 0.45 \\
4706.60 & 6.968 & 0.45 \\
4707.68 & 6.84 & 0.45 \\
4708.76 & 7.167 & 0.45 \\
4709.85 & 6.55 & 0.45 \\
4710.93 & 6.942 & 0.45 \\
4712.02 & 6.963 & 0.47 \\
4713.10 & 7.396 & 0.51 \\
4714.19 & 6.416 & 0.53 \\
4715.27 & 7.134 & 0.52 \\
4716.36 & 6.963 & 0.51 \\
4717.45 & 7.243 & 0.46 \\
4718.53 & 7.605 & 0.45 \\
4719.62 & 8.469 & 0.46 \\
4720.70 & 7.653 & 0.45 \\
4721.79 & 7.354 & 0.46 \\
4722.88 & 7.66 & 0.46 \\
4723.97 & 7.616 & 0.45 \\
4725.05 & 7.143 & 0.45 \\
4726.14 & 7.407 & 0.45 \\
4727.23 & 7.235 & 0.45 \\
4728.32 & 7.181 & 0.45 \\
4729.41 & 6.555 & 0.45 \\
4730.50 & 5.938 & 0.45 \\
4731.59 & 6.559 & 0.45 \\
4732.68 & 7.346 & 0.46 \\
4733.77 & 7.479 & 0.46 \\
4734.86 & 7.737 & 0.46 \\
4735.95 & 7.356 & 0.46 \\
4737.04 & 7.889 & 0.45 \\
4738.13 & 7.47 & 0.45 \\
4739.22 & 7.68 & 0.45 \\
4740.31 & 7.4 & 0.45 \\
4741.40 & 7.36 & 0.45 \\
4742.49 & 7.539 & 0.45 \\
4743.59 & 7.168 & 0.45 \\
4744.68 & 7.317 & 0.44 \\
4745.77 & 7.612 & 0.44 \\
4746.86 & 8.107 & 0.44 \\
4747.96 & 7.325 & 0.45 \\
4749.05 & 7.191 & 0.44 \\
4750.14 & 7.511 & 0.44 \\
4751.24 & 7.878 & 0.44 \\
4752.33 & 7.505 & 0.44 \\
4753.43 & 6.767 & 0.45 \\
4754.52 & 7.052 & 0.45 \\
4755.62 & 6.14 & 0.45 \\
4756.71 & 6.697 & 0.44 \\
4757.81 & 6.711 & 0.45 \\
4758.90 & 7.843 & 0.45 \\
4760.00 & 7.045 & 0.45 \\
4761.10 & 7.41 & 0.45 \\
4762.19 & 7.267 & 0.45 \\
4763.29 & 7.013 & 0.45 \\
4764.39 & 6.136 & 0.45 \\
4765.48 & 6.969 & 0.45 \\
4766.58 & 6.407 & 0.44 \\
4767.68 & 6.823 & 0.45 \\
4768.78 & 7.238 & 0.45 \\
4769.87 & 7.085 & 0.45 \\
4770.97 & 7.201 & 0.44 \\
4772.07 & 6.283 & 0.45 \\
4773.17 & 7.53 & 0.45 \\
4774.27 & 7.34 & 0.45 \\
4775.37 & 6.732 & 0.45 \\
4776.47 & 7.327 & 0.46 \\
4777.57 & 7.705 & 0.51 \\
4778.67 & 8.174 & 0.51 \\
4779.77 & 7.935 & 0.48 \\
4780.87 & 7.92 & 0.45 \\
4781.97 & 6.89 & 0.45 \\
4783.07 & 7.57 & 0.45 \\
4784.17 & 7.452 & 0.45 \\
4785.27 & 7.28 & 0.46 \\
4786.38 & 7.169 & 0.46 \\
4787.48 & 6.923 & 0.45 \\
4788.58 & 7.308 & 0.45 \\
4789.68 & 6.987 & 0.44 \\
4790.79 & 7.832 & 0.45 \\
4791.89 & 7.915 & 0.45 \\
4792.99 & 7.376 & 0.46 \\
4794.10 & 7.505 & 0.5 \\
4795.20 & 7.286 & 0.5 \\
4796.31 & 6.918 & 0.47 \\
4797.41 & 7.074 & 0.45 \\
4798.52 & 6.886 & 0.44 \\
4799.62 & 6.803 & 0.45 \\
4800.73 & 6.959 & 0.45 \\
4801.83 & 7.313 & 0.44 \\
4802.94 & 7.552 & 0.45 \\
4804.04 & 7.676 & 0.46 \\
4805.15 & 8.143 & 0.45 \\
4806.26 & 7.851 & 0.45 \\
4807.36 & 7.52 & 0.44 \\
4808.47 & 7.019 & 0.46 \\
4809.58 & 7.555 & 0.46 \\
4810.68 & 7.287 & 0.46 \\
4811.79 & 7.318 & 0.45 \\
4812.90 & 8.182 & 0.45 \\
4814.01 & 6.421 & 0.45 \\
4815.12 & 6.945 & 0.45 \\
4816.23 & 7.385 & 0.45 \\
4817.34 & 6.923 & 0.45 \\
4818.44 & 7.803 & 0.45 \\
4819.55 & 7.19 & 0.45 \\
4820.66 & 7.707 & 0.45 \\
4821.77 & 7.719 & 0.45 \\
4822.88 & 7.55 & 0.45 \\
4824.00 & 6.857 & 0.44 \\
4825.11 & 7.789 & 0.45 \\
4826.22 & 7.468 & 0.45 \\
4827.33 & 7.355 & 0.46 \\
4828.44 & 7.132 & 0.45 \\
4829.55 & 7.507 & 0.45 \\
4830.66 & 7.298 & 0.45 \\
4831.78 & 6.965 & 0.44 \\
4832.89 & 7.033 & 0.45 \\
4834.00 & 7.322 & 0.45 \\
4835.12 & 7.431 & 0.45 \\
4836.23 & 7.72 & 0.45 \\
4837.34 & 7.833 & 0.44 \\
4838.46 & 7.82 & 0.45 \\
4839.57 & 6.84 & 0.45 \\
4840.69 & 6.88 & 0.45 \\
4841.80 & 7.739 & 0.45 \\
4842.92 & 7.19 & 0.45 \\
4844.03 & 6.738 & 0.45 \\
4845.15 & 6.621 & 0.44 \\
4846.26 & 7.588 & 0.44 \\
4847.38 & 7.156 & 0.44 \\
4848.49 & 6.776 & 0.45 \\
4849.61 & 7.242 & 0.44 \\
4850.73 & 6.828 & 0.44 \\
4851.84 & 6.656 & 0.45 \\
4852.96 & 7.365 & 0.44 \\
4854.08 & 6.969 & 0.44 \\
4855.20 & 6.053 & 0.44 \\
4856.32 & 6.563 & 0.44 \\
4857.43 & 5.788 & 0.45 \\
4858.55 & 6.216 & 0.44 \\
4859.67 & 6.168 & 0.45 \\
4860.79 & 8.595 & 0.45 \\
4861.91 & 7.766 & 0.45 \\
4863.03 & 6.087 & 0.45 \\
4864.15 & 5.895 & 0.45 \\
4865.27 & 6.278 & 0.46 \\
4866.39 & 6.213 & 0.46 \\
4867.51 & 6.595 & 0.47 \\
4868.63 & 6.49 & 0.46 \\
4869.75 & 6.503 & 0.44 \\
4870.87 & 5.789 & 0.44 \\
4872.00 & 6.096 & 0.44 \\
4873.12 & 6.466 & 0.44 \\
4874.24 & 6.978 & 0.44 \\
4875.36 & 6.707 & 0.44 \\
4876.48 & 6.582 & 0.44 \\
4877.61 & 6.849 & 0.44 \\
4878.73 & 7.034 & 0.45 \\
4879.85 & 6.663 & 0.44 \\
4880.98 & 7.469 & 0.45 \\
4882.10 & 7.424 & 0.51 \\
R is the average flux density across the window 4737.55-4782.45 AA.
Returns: 7.24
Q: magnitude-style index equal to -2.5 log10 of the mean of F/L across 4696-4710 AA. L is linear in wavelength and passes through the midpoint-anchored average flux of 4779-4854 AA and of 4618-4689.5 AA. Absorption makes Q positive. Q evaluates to 0.04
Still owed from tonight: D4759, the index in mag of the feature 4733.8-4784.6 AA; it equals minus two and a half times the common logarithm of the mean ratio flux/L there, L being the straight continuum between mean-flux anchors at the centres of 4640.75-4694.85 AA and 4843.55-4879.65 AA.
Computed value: -0.06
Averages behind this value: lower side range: 7.08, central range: 7.28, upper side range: 6.68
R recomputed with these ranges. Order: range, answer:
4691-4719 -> 7.02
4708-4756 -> 7.27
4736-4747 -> 7.53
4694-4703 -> 7.1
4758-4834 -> 7.29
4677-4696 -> 7.16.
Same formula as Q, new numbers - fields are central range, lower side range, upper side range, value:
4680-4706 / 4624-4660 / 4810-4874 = 0.01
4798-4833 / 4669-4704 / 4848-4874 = -0.10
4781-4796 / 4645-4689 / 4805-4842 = -0.01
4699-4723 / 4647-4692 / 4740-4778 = 0.01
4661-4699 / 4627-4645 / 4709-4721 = 0.02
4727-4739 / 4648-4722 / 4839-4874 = -0.03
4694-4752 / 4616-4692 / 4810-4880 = -0.02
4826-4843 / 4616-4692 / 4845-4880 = -0.09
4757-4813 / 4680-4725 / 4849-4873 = -0.07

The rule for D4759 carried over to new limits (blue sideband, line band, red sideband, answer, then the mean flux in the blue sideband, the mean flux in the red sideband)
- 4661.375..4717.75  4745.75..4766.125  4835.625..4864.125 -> -0.02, 7.02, 6.99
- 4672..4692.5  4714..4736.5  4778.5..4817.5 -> 0.00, 7.23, 7.36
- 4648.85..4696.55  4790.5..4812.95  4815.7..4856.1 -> -0.03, 7.12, 7.23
